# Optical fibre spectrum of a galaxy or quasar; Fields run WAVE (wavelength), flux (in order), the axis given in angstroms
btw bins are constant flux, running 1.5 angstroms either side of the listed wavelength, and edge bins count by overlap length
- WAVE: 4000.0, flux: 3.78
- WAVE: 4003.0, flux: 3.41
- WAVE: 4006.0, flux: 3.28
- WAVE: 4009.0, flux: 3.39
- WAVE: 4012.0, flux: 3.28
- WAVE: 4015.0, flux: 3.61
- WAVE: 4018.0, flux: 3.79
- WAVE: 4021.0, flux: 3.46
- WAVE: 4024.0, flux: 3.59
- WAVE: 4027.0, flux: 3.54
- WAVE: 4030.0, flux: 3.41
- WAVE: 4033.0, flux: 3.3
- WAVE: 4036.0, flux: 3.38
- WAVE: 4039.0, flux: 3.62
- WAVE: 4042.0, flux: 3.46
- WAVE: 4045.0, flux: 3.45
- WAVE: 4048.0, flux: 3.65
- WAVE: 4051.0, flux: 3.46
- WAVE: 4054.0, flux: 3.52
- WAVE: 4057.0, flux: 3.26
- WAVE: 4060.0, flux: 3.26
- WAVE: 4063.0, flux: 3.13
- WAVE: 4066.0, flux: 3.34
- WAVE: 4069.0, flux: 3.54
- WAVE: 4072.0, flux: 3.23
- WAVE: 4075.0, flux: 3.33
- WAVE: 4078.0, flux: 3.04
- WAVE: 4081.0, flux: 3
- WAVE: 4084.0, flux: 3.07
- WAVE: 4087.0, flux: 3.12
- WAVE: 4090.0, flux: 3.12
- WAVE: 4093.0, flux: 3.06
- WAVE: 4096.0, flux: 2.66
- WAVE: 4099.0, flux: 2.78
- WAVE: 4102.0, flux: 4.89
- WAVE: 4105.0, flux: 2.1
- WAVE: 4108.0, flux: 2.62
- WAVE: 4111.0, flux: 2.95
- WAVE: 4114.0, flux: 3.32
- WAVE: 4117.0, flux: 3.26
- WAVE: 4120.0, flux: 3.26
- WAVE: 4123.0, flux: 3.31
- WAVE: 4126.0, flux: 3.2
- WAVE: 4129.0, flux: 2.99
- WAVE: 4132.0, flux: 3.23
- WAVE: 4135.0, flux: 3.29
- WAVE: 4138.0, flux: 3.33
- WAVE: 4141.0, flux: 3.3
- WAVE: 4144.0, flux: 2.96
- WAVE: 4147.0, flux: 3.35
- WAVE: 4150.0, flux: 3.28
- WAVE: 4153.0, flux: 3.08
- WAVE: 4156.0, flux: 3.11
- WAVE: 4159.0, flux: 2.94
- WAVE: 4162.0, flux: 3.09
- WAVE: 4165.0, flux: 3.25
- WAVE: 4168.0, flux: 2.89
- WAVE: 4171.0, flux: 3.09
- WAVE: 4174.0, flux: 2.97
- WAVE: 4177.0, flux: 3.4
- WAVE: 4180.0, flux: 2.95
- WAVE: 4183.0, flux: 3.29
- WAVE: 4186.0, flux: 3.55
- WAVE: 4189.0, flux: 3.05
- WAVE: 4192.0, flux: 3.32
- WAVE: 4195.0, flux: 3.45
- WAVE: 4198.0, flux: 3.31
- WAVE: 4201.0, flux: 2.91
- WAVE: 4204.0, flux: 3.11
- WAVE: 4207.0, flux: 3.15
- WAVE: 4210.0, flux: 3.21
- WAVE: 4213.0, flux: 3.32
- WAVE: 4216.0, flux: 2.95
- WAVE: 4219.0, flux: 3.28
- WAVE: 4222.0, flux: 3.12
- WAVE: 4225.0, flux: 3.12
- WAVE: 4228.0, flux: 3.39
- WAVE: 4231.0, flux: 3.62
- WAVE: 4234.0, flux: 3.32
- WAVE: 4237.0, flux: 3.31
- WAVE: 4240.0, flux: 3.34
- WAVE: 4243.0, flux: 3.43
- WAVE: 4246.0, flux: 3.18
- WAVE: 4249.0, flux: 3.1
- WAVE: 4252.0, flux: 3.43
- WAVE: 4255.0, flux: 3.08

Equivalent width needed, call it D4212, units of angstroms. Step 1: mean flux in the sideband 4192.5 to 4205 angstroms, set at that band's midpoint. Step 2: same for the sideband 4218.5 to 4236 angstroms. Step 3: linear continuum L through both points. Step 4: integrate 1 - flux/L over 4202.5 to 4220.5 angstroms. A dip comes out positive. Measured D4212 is 0.5 angstroms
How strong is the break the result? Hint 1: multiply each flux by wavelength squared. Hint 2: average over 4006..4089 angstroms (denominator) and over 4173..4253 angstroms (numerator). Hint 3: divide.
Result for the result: 1.04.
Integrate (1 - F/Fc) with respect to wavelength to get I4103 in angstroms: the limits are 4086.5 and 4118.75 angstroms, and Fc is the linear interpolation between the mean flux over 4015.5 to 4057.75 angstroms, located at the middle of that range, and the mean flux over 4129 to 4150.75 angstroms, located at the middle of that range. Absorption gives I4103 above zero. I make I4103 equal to 2.4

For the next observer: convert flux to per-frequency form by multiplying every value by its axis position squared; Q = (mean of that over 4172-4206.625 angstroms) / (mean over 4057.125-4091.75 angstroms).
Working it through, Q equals 1.1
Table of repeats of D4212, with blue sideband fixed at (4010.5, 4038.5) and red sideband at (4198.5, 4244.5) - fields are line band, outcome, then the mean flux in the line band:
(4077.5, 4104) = 1.76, 3.18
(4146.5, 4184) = 2.14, 3.12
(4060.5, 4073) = 0.46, 3.31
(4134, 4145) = 0.38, 3.23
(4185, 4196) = -0.16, 3.33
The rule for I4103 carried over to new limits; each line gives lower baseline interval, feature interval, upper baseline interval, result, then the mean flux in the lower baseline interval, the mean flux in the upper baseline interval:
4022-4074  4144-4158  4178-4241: 0.6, 3.42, 3.24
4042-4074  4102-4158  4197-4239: 2.7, 3.39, 3.22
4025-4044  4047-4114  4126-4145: 3.0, 3.46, 3.19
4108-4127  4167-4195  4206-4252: 0.3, 3.17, 3.26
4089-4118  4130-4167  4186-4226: -0.6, 3.07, 3.19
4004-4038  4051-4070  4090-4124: -0.3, 3.46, 3.11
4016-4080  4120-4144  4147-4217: 0.3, 3.42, 3.17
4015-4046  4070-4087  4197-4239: 1.4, 3.51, 3.22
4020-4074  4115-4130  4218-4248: 0.7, 3.42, 3.31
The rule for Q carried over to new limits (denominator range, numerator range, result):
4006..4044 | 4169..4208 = 0.99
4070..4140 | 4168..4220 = 1.06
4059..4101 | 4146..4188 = 1.05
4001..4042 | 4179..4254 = 1.03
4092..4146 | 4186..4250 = 1.08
